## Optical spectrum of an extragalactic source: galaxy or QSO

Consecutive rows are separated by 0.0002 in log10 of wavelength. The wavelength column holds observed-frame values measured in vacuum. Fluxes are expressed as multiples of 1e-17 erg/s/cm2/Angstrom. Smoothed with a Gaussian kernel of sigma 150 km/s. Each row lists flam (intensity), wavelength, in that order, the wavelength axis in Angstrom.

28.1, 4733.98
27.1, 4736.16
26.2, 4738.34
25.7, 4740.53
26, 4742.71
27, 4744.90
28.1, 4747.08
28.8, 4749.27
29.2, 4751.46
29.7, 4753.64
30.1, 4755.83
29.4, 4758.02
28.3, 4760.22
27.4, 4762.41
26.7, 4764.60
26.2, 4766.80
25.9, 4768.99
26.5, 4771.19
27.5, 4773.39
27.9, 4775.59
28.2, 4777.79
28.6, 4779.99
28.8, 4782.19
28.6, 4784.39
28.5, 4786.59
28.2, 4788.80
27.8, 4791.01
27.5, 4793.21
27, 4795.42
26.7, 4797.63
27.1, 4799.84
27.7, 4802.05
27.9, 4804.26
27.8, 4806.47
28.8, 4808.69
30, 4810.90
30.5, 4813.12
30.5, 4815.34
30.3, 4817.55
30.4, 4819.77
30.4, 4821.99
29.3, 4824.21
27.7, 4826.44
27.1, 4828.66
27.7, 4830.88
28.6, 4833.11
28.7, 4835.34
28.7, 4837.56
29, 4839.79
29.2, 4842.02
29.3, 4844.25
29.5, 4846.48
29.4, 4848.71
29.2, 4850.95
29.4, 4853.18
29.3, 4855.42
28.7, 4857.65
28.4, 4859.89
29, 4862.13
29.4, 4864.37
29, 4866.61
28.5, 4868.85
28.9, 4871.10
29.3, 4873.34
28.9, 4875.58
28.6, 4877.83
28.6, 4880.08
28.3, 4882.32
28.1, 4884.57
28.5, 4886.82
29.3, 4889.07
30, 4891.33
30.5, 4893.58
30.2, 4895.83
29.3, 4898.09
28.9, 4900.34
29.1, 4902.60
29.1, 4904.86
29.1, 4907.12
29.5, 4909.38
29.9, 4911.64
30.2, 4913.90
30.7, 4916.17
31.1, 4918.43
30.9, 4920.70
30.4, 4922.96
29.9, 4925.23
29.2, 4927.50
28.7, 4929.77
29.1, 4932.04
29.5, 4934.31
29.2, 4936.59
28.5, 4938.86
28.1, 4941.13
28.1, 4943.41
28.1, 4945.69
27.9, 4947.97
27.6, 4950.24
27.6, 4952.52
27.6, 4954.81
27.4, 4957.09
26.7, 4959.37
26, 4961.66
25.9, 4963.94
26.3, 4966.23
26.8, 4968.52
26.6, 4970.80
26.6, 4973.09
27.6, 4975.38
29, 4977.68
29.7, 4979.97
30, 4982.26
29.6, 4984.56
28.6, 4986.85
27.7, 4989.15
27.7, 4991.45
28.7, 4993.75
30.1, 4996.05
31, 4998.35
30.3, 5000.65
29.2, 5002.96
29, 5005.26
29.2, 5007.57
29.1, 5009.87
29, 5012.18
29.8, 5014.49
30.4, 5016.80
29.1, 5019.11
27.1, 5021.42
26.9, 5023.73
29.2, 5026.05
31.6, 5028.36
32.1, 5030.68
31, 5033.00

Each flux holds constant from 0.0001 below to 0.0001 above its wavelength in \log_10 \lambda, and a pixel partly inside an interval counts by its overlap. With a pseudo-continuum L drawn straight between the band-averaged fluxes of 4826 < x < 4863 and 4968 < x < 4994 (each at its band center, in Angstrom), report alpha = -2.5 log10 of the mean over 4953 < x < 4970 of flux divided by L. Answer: 0.06 mag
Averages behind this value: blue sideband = 28.8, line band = 26.7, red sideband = 28.2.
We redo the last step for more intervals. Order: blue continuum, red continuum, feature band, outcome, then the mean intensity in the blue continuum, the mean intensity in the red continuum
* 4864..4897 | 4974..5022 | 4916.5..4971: 0.03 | 29.1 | 29.1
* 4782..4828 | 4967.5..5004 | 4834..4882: -0.01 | 28.6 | 28.7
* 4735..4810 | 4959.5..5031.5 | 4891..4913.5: -0.05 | 27.7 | 28.7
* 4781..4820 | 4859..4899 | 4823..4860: 0.00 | 28.5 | 29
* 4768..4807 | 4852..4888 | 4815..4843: -0.03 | 27.7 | 28.8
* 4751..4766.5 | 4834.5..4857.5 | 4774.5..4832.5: 0.01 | 28.5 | 29.2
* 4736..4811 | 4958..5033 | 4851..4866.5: -0.04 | 27.8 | 28.7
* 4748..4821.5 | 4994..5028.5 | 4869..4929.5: -0.02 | 28.3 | 29.3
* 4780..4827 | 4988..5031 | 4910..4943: -0.02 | 28.7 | 29.3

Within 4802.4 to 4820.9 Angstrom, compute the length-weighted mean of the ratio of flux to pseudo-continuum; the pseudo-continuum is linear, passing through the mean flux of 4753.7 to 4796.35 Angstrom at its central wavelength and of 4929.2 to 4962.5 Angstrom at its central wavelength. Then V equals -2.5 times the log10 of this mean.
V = -0.06 mag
